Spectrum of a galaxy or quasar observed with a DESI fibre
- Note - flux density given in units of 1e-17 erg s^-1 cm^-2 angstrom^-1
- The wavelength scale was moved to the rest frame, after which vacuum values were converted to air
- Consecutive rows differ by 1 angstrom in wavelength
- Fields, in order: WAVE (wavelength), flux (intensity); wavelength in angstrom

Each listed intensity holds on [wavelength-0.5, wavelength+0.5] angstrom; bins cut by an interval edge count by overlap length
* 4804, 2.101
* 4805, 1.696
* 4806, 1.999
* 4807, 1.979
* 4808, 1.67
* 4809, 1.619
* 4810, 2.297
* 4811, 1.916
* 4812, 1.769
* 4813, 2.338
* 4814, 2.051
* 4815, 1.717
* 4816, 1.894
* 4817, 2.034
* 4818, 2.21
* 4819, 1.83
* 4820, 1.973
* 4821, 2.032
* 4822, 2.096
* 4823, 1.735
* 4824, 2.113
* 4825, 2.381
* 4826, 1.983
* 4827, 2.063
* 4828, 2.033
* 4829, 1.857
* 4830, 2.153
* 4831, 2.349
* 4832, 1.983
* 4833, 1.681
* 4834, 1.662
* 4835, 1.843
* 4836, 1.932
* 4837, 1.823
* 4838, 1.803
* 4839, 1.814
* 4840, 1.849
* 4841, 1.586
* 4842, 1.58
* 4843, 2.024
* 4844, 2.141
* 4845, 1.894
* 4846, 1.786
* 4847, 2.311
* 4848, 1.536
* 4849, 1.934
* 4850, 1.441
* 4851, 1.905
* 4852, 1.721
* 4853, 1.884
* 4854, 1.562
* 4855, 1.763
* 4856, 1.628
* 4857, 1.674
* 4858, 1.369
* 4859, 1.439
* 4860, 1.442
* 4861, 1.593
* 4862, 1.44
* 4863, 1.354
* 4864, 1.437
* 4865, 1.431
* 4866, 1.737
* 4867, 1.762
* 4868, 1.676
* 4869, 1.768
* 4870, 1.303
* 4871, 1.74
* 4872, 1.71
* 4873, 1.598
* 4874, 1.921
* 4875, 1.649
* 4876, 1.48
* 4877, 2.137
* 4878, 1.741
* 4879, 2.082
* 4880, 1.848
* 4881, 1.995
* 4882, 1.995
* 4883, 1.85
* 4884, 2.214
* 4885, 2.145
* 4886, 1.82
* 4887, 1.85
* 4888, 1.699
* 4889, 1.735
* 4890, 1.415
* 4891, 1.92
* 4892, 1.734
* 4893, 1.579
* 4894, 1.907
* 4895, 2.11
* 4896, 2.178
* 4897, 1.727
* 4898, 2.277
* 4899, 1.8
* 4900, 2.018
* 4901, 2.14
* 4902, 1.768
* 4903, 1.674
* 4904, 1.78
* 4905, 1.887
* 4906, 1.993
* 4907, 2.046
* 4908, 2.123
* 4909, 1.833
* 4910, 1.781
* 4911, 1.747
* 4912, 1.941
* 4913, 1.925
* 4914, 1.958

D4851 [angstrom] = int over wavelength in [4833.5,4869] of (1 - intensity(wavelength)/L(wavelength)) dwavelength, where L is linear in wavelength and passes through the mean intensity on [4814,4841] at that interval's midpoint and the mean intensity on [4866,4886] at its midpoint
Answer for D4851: 3.4 angstrom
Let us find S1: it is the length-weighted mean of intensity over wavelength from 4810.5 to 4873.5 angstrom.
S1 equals 1.81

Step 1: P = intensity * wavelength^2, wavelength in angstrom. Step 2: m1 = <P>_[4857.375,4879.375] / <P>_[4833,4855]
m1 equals 0.91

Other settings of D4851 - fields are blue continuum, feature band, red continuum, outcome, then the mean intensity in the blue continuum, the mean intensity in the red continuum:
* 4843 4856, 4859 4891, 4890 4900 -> 2.4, 1.82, 1.89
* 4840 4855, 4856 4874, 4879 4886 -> 3.2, 1.81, 2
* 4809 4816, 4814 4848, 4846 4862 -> -1.8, 1.98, 1.68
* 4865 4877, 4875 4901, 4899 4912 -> -1.5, 1.68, 1.9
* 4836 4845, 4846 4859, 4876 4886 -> 1.1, 1.84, 1.97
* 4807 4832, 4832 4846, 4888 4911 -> 1.1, 2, 1.88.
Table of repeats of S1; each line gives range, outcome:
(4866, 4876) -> 1.67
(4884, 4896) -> 1.84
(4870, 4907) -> 1.86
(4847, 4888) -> 1.72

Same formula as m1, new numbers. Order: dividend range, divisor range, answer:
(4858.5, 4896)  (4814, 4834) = 0.89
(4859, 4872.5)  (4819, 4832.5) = 0.78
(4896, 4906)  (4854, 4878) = 1.20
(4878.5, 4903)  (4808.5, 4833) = 0.97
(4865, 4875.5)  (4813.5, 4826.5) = 0.85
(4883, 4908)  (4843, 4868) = 1.15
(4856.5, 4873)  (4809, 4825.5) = 0.79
